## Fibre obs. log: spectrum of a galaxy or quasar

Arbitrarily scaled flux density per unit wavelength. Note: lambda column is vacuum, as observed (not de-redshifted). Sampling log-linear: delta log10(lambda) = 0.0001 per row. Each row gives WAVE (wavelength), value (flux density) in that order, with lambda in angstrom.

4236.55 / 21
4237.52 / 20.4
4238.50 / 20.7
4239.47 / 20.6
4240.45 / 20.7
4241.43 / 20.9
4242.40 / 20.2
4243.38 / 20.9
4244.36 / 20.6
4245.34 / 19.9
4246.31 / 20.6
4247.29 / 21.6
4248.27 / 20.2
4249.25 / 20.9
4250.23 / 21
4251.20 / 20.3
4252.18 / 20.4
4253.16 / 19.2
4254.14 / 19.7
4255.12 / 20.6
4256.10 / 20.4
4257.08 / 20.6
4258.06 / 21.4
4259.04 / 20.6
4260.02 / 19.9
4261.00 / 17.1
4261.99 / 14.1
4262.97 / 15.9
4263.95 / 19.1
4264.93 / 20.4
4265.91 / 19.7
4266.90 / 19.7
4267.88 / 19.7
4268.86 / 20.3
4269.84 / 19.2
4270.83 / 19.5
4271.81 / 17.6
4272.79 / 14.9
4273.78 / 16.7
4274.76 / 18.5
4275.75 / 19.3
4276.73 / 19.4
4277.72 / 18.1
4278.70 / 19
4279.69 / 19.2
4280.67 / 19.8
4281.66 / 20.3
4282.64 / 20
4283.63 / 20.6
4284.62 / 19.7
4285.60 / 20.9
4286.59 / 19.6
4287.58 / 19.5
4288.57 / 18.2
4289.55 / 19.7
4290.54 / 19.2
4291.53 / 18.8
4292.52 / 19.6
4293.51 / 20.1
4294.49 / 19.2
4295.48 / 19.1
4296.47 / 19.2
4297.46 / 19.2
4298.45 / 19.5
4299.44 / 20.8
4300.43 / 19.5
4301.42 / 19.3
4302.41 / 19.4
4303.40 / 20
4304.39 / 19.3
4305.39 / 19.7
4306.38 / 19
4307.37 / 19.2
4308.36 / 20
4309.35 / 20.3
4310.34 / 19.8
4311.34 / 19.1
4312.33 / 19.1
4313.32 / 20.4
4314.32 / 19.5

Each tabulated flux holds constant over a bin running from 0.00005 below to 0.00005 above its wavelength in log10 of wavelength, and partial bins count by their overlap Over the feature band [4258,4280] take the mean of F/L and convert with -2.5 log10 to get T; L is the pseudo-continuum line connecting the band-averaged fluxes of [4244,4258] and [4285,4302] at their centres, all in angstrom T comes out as 0.08 mag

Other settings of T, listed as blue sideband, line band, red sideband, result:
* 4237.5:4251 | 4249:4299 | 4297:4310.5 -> 0.047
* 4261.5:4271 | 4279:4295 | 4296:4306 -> -0.023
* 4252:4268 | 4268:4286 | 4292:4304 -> 0.020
